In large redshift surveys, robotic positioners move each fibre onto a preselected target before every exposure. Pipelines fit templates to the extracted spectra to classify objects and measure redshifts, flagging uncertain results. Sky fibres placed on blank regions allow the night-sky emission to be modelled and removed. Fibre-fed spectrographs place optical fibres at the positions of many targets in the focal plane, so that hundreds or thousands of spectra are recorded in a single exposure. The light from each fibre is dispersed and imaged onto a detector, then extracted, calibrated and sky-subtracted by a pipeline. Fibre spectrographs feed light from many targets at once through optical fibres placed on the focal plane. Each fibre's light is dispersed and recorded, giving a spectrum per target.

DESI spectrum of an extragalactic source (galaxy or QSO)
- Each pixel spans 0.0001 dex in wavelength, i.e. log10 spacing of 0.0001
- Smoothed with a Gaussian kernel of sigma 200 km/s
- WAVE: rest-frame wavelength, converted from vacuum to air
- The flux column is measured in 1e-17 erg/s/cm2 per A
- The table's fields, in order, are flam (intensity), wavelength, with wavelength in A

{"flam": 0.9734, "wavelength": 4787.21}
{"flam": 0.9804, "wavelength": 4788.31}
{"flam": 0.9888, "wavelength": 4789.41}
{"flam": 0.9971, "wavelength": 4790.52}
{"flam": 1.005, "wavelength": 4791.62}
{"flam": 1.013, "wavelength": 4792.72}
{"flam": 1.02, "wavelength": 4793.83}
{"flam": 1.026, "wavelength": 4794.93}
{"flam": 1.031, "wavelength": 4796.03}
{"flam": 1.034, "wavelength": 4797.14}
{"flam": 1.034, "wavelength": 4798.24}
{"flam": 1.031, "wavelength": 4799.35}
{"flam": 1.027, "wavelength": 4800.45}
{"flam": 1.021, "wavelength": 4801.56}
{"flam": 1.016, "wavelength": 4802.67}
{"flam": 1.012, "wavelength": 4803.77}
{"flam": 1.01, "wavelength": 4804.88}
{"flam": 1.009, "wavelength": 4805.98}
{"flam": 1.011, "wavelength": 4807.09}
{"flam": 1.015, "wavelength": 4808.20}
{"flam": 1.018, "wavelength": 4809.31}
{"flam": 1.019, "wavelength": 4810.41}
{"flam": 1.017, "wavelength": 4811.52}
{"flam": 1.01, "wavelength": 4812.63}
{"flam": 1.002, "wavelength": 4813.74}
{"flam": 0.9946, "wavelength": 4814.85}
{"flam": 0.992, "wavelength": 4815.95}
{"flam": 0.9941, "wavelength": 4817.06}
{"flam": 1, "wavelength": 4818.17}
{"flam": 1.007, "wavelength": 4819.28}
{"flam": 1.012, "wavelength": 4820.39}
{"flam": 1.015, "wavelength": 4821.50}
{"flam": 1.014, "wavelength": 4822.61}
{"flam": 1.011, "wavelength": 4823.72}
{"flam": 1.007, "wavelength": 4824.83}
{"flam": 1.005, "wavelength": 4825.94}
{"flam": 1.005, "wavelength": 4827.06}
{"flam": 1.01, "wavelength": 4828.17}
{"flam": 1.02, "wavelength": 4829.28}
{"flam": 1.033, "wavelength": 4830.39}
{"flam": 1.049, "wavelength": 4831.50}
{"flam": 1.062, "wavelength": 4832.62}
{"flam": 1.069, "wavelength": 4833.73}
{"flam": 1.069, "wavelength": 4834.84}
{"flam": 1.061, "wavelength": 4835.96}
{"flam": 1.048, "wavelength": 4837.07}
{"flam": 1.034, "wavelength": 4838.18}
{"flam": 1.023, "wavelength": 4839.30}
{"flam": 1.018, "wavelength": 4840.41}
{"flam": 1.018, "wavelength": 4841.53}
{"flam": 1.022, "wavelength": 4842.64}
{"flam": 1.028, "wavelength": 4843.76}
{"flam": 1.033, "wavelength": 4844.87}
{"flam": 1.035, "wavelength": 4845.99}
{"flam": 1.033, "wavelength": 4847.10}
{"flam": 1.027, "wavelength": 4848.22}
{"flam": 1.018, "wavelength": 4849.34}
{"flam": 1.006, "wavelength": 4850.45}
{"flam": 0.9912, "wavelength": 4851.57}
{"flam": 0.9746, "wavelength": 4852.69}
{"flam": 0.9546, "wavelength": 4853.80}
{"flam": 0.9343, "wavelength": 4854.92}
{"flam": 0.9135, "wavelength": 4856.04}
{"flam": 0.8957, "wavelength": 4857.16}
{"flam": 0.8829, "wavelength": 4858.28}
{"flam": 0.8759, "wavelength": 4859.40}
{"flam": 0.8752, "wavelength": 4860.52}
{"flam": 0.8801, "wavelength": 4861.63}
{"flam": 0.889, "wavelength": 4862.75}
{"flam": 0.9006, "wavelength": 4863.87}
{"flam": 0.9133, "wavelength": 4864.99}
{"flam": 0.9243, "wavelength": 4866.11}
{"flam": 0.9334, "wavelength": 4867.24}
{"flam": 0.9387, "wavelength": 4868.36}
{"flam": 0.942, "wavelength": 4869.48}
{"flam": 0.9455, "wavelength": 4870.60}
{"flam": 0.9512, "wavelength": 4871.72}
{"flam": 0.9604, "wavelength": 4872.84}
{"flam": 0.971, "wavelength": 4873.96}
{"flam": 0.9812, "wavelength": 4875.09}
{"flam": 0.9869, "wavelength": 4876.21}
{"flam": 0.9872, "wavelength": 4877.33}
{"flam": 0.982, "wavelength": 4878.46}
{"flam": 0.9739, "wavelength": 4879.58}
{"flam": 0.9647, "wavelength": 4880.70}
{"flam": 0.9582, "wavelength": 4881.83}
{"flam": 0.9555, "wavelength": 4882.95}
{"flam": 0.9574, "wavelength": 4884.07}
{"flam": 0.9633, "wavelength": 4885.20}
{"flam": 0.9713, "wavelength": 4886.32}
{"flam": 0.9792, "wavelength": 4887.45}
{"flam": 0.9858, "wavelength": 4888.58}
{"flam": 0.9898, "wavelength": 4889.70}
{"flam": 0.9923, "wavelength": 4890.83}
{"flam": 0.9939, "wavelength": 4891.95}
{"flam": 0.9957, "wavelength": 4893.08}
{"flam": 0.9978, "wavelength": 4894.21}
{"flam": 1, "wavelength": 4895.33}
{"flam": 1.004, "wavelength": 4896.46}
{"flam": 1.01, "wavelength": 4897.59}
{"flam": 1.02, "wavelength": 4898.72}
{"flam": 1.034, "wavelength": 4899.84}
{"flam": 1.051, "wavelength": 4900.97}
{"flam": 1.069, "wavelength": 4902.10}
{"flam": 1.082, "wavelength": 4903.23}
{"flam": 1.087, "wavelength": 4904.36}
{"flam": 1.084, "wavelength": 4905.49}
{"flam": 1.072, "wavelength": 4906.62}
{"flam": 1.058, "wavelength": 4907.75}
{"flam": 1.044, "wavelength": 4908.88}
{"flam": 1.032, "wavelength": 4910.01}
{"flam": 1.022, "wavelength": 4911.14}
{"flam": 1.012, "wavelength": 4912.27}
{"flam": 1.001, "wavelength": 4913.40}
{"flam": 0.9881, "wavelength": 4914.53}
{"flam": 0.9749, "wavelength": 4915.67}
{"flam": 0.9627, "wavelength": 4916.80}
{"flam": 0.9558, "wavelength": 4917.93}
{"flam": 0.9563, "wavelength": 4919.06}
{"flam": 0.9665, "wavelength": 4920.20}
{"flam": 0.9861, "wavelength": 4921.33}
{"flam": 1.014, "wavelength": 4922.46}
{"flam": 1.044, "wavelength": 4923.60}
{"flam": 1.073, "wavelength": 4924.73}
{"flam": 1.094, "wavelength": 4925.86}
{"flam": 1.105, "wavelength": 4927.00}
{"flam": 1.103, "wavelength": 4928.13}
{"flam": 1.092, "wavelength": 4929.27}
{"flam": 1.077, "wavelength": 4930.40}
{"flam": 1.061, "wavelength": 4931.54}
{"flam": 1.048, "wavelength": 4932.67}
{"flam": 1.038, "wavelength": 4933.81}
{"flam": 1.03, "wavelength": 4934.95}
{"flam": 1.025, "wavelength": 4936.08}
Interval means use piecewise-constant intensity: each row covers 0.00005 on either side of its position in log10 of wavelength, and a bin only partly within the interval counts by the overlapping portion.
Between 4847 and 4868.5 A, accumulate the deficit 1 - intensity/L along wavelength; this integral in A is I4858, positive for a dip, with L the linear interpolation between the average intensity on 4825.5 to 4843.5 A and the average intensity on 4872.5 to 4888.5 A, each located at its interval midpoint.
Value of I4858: 1.42 A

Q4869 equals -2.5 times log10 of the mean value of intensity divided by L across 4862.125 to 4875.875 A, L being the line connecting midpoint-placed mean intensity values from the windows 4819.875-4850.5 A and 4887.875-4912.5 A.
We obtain 0.10 mag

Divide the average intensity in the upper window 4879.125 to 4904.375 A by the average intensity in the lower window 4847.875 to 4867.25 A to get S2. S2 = 1.1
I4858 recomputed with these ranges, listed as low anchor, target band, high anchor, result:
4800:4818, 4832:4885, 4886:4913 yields 2.3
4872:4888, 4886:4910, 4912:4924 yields -1.2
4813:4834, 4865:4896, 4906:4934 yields 1.7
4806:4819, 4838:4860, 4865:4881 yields -0.2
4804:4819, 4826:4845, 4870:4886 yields -0.8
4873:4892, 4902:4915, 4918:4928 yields -0.5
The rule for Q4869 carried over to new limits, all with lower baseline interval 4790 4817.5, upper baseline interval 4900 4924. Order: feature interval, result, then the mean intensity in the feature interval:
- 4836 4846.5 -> -0.014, 1.03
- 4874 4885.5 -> 0.053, 0.971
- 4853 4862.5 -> 0.130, 0.904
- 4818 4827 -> 0.008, 1.01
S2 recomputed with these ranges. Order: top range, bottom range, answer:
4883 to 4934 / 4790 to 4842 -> 1.00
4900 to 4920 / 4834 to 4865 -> 1.05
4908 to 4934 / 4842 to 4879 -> 1.07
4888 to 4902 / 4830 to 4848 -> 0.97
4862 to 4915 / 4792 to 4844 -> 0.97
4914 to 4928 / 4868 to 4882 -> 1.05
